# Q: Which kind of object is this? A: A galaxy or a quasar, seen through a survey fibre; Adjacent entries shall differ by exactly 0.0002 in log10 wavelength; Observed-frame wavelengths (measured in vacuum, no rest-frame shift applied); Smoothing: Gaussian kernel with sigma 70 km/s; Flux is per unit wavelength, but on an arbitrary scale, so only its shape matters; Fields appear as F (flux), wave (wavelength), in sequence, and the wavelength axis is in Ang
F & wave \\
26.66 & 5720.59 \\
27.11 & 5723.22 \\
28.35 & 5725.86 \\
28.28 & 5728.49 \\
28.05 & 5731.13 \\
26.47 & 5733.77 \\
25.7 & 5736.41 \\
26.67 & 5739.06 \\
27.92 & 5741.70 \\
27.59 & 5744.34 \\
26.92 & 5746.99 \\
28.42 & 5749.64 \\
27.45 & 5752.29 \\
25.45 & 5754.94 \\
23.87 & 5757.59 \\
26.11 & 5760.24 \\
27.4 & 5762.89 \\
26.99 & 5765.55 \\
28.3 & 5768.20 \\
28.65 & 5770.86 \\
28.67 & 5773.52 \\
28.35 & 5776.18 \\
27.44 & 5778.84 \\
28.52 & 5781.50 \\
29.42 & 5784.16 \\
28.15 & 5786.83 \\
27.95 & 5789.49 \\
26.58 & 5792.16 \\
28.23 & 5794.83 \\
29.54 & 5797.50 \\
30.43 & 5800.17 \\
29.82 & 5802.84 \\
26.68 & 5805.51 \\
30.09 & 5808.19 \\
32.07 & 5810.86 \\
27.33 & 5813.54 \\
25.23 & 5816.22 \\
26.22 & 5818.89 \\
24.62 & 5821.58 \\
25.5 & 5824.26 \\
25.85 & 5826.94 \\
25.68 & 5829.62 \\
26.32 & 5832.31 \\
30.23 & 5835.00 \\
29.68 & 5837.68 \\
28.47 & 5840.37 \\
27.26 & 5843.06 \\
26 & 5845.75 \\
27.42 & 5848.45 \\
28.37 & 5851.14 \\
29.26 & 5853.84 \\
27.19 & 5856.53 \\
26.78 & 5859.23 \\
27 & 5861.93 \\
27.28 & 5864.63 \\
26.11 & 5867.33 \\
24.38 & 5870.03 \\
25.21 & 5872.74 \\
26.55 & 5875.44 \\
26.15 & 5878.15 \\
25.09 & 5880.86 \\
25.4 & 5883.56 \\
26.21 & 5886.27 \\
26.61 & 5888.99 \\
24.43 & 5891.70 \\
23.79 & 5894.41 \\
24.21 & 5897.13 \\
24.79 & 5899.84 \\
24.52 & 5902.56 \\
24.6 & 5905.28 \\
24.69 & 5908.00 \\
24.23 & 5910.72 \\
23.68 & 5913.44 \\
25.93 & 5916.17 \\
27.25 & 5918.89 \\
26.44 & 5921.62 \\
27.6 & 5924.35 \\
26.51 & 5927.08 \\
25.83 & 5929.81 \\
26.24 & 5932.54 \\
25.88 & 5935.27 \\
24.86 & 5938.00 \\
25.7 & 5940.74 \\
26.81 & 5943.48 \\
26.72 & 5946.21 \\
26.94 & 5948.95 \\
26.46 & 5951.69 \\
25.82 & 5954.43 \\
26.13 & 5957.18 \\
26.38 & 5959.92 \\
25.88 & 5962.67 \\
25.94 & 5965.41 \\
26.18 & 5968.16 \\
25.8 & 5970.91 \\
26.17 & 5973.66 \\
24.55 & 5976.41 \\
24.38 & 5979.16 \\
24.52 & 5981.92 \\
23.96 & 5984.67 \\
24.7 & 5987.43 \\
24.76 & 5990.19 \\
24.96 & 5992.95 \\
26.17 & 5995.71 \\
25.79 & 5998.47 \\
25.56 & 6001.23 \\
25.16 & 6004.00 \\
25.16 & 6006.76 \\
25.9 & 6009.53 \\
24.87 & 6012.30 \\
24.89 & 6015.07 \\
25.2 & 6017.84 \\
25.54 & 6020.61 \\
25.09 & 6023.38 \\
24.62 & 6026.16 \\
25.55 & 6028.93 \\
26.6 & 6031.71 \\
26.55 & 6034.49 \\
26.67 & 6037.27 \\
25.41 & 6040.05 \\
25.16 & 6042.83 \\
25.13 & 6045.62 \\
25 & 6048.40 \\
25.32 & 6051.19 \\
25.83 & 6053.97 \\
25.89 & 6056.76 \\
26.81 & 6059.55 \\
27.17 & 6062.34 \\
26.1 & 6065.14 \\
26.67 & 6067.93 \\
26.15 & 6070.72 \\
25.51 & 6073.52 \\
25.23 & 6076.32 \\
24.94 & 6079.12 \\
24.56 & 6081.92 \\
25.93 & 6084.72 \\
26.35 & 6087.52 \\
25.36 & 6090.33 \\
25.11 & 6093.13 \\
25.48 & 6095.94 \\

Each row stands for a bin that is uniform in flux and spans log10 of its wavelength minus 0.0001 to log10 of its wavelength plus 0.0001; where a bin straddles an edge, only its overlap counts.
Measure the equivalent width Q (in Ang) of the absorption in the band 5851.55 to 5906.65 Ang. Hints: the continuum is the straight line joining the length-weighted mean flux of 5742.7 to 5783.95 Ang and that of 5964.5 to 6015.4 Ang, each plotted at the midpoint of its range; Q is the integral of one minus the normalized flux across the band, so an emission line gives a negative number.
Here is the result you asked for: 1.0 Ang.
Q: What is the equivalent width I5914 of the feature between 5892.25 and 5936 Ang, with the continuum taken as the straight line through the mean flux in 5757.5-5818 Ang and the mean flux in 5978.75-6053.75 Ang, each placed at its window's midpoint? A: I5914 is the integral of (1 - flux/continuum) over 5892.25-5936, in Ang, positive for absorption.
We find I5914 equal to 2.0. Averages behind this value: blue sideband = 28.2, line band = 25.4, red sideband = 25.3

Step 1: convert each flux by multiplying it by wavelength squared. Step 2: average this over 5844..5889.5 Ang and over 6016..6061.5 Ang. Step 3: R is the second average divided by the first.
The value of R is 1.0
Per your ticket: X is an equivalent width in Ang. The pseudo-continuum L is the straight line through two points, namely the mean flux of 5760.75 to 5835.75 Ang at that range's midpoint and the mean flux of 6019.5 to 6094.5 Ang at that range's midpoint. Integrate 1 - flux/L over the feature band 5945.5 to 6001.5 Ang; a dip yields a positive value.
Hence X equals 1.7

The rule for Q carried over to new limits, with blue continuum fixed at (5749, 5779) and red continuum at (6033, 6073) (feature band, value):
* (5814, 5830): 0.8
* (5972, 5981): 0.4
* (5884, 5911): 1.8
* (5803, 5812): -0.8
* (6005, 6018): 0.5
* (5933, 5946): 0.3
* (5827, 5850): -0.5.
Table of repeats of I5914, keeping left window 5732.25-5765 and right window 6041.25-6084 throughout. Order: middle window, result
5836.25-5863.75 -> -1.4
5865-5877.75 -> 0.3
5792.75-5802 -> -0.9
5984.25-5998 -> 0.5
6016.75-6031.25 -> 0.3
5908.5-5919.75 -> 0.4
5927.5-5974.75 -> -0.1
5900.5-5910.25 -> 0.6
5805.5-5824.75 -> -0.6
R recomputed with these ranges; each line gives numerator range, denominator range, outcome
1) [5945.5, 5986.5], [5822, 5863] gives 0.98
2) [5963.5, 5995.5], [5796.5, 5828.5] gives 0.96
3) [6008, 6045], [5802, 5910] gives 1.02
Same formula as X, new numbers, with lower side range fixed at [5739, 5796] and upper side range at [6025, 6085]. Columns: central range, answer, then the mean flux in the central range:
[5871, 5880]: 0.3 Ang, 25.8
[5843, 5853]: -0.1 Ang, 27.3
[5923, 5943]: 0.3 Ang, 26.1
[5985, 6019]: 1.1 Ang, 25.2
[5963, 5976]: 0.2 Ang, 25.9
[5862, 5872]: 0.3 Ang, 26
